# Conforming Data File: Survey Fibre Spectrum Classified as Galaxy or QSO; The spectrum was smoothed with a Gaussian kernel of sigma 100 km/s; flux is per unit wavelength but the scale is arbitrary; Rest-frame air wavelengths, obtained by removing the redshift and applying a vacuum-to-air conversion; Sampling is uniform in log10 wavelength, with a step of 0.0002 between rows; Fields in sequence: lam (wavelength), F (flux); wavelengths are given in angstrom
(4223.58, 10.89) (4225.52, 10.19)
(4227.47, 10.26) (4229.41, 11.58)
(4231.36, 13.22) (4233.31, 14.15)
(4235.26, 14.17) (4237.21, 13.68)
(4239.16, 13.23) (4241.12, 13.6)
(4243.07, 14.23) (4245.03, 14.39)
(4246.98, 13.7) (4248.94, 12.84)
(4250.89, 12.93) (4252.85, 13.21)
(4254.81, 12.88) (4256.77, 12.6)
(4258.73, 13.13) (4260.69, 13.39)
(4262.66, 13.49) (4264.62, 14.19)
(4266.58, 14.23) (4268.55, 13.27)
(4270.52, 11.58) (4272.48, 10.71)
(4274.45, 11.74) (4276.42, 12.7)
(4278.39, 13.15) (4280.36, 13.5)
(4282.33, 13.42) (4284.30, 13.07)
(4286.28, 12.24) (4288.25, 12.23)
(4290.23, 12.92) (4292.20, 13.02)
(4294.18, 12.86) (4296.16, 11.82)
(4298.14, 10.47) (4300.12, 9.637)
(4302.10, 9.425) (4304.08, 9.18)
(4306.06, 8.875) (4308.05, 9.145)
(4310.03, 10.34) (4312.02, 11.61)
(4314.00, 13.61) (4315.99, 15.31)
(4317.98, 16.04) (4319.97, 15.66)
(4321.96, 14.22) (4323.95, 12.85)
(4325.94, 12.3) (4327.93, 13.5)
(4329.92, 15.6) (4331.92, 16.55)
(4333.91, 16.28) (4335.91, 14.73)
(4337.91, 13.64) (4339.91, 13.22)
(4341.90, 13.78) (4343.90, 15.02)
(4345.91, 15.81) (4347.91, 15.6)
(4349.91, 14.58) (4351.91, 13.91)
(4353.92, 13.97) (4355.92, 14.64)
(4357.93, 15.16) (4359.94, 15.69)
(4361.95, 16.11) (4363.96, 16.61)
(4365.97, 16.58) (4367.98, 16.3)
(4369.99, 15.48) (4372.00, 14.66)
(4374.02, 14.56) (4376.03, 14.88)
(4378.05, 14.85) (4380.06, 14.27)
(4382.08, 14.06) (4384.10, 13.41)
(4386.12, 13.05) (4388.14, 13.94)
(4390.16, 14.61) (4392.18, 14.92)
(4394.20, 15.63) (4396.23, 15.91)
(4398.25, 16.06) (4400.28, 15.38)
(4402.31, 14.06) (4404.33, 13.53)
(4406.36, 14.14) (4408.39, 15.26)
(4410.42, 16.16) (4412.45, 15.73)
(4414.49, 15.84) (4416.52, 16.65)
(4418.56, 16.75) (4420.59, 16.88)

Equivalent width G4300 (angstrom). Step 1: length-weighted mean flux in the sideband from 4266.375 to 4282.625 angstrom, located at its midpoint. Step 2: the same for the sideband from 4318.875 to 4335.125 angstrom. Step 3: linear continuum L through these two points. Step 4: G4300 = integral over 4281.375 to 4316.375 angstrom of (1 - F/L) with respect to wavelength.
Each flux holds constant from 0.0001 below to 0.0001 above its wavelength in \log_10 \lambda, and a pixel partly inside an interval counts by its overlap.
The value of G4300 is 5.1 angstrom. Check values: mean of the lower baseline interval 12.6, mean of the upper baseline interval 14.6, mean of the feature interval 11.6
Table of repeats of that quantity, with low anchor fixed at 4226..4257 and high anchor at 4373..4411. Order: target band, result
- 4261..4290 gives 1.4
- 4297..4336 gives 3.3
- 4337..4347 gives -0.1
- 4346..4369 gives -1.8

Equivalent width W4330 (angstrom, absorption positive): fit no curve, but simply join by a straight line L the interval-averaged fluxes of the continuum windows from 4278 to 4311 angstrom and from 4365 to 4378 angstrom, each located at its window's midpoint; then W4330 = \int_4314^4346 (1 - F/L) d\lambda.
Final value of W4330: -3.27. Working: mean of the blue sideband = 11.5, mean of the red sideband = 15.4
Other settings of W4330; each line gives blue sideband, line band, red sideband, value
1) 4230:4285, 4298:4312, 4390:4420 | 4.3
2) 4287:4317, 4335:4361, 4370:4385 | -2.6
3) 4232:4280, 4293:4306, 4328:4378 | 3.3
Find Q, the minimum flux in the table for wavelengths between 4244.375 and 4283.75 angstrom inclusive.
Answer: 10.71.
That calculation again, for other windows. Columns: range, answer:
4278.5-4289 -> 12.23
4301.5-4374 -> 8.875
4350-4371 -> 13.91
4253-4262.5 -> 12.6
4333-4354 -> 13.22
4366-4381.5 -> 14.27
